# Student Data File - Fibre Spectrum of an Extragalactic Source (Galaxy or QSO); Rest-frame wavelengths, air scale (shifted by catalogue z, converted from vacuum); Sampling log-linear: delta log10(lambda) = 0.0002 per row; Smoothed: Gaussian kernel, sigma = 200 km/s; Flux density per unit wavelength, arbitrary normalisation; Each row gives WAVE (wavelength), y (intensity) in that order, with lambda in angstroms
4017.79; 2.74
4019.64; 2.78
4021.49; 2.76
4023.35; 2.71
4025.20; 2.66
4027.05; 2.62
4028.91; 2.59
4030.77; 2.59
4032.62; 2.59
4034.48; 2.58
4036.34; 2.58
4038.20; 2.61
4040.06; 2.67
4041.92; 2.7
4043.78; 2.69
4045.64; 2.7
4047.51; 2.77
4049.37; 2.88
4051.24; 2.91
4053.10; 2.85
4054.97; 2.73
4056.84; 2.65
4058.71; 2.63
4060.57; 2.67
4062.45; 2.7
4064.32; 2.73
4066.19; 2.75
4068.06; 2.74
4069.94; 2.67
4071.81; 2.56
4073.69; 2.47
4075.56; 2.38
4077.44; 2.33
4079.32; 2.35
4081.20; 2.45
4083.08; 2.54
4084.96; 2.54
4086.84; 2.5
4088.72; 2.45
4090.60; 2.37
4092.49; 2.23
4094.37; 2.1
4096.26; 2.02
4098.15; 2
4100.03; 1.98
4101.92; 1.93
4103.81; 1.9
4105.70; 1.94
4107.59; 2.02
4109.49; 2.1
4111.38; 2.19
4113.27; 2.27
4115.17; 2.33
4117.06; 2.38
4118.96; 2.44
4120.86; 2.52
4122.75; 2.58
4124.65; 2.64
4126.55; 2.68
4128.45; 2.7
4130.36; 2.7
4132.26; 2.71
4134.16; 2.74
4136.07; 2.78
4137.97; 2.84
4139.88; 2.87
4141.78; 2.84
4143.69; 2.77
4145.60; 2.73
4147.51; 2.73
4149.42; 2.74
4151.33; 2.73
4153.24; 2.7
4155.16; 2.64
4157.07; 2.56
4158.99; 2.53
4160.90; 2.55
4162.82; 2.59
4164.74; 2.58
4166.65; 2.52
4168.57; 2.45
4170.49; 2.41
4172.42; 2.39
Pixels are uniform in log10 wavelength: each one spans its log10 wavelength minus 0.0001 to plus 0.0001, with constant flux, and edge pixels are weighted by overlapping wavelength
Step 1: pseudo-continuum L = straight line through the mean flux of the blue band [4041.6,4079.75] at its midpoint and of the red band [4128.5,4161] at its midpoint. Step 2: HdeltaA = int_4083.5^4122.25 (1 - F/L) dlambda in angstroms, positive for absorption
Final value 6.8 angstroms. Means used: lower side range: 2.66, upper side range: 2.72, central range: 2.22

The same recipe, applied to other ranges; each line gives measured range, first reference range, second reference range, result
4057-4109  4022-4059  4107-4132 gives 3.8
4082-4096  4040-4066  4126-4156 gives 1.9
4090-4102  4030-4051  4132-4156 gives 2.8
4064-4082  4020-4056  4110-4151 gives 0.9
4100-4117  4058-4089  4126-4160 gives 3.5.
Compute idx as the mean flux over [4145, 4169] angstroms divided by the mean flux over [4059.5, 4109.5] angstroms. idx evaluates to 1.1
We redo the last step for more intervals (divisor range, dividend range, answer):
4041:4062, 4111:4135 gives 0.93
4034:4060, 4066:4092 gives 0.92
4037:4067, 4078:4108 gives 0.81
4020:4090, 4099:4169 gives 0.96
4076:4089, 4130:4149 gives 1.13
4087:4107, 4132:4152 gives 1.32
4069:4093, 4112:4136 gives 1.04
